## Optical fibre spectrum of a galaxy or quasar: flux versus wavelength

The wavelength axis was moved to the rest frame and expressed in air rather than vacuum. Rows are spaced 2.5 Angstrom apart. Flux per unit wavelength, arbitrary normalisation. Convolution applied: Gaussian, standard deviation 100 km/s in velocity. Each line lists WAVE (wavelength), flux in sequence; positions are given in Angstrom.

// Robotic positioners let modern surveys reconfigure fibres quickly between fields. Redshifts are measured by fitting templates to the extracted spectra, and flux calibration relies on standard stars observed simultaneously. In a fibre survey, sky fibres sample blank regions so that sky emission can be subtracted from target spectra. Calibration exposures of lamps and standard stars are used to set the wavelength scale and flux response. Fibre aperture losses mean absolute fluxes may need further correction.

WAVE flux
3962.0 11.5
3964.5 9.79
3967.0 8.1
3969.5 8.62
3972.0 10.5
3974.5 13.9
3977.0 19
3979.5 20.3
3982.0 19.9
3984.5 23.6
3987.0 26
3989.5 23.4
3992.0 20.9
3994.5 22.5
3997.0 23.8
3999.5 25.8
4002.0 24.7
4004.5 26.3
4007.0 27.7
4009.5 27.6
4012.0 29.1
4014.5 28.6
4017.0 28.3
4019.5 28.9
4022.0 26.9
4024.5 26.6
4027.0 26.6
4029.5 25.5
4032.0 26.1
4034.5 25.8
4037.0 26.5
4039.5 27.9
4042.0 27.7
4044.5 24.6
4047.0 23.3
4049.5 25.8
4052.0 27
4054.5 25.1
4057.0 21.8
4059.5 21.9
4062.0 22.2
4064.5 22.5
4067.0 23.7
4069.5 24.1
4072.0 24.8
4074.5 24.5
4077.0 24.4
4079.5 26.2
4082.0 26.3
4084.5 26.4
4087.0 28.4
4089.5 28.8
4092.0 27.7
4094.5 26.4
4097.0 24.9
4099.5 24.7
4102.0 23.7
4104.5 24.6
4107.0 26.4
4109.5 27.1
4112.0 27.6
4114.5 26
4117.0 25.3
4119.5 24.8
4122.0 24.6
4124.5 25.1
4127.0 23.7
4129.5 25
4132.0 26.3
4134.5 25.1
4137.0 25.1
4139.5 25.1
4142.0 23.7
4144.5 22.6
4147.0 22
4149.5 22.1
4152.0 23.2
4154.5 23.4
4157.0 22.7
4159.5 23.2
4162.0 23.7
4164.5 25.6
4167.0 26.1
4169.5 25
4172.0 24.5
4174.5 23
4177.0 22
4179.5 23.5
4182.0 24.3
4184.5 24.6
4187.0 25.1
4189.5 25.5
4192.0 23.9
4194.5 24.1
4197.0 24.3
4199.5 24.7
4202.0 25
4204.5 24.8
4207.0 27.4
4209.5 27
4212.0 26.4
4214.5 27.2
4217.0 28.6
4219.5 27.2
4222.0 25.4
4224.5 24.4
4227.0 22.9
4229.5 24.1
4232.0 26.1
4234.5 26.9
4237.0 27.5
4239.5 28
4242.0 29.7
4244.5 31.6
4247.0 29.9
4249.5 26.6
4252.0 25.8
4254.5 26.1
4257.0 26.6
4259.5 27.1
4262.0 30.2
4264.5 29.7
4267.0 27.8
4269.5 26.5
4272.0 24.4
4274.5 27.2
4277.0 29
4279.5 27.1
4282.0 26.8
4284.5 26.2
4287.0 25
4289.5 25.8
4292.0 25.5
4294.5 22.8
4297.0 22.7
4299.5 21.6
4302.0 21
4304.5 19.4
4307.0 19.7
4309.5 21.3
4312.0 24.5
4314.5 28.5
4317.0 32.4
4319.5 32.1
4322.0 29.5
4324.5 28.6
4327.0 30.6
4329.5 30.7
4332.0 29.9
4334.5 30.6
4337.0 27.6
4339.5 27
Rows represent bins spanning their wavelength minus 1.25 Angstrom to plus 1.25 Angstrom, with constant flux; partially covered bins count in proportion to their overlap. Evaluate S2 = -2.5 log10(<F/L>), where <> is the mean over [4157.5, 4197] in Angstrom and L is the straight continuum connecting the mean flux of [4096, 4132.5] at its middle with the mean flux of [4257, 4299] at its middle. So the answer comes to 0.06 mag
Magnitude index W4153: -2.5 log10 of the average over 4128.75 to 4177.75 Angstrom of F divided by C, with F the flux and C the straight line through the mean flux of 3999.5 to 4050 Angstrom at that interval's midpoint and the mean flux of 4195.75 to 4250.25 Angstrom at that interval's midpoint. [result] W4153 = 0.115 mag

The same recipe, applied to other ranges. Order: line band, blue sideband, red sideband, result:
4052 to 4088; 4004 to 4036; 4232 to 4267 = 0.12 mag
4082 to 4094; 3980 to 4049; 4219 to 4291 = -0.06 mag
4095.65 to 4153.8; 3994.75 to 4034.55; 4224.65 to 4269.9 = 0.10 mag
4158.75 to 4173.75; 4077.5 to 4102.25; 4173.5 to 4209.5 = 0.01 mag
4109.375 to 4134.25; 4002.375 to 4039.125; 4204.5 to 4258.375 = 0.06 mag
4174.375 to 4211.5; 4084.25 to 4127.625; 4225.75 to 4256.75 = 0.08 mag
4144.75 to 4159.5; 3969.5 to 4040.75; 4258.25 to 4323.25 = 0.11 mag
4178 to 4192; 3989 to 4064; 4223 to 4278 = 0.09 mag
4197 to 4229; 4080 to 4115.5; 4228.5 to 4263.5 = 0.06 mag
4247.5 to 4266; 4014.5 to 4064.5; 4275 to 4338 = -0.05 mag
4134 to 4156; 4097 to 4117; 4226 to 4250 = 0.11 mag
